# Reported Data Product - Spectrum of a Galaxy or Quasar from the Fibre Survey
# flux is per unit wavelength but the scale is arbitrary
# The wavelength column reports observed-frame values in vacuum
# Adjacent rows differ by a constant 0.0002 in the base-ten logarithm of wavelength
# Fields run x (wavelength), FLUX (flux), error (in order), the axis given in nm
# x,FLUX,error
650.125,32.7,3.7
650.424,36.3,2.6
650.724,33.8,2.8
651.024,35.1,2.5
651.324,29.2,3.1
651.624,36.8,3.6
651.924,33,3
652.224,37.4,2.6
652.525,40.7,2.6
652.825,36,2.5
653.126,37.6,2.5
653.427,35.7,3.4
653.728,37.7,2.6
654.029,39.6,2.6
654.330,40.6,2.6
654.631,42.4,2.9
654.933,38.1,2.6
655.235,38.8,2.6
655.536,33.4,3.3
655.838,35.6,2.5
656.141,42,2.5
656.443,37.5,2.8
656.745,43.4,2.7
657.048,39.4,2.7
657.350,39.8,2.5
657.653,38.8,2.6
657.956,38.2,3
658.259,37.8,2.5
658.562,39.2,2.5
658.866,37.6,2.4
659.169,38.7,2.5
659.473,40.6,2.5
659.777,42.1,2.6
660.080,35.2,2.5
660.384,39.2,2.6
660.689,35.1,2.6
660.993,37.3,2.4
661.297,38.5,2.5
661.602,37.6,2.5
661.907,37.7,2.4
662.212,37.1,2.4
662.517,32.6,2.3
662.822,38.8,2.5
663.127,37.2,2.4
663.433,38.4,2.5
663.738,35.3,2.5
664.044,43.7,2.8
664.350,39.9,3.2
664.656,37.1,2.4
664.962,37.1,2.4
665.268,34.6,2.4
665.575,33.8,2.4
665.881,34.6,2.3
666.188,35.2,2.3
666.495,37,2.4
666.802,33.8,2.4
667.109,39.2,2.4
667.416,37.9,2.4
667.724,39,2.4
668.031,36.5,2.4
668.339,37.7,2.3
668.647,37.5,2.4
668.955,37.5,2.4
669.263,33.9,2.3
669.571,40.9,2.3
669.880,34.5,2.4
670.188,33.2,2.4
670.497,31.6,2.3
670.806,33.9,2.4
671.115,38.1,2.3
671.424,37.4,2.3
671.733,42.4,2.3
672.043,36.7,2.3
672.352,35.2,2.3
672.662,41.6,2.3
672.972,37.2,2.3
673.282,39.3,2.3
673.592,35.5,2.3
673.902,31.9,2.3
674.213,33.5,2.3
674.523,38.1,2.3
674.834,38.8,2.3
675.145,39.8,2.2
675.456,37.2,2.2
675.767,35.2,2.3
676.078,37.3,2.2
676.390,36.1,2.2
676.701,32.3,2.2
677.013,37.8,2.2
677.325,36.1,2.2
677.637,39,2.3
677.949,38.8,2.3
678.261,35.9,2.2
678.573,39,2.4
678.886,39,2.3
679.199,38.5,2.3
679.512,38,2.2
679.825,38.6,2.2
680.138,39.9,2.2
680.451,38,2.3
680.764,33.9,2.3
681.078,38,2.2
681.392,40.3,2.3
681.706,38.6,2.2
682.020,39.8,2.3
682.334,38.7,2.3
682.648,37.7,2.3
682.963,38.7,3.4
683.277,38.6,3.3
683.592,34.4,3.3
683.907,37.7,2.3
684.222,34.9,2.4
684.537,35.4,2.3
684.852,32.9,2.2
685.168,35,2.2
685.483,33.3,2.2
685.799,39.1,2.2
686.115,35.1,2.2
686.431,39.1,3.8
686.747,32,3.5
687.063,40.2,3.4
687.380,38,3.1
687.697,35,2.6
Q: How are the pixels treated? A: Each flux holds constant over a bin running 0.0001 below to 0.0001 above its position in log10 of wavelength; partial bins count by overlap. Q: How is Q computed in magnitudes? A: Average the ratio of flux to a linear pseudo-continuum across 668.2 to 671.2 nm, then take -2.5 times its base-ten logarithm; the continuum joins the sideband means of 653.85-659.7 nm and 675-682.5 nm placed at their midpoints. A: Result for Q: 0.07 mag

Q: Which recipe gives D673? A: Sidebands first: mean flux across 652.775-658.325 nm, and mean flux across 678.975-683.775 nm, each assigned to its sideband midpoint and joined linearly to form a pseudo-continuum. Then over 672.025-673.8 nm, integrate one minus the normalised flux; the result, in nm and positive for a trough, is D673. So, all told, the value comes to 0.04 nm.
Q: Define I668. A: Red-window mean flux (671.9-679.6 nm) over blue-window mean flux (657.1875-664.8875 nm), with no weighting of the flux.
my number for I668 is 0.97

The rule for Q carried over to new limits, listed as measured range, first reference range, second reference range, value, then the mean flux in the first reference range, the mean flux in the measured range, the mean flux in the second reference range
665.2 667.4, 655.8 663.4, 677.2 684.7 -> 0.07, 38.3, 35.6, 37.8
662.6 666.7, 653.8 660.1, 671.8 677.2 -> 0.03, 39.1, 37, 36.8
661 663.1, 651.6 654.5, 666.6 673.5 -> 0.01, 37.6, 37.1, 37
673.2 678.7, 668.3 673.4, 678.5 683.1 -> 0.03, 36.9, 36.7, 38.4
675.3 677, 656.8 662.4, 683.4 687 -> 0.02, 38.4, 35.8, 35.5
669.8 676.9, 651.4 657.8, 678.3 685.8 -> 0.04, 38.2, 36.4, 37.4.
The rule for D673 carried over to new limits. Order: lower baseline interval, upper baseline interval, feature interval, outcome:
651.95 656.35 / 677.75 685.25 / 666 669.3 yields 0.08 nm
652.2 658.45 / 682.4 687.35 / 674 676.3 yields 0.01 nm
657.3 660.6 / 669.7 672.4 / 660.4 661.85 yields 0.03 nm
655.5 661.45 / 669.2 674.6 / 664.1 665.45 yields 0.00 nm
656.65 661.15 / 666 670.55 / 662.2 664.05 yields 0.03 nm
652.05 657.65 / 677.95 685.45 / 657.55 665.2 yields 0.07 nm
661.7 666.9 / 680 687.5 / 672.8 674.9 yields 0.04 nm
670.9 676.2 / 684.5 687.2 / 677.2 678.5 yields -0.03 nm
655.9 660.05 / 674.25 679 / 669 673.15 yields 0.13 nm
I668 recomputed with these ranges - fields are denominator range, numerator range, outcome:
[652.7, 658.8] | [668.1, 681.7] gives 0.96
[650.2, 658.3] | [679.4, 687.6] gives 0.99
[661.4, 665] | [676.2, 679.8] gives 0.99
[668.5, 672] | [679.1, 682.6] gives 1.05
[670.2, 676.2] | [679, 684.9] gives 1.02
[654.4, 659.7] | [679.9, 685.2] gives 0.96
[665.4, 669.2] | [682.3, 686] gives 0.99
